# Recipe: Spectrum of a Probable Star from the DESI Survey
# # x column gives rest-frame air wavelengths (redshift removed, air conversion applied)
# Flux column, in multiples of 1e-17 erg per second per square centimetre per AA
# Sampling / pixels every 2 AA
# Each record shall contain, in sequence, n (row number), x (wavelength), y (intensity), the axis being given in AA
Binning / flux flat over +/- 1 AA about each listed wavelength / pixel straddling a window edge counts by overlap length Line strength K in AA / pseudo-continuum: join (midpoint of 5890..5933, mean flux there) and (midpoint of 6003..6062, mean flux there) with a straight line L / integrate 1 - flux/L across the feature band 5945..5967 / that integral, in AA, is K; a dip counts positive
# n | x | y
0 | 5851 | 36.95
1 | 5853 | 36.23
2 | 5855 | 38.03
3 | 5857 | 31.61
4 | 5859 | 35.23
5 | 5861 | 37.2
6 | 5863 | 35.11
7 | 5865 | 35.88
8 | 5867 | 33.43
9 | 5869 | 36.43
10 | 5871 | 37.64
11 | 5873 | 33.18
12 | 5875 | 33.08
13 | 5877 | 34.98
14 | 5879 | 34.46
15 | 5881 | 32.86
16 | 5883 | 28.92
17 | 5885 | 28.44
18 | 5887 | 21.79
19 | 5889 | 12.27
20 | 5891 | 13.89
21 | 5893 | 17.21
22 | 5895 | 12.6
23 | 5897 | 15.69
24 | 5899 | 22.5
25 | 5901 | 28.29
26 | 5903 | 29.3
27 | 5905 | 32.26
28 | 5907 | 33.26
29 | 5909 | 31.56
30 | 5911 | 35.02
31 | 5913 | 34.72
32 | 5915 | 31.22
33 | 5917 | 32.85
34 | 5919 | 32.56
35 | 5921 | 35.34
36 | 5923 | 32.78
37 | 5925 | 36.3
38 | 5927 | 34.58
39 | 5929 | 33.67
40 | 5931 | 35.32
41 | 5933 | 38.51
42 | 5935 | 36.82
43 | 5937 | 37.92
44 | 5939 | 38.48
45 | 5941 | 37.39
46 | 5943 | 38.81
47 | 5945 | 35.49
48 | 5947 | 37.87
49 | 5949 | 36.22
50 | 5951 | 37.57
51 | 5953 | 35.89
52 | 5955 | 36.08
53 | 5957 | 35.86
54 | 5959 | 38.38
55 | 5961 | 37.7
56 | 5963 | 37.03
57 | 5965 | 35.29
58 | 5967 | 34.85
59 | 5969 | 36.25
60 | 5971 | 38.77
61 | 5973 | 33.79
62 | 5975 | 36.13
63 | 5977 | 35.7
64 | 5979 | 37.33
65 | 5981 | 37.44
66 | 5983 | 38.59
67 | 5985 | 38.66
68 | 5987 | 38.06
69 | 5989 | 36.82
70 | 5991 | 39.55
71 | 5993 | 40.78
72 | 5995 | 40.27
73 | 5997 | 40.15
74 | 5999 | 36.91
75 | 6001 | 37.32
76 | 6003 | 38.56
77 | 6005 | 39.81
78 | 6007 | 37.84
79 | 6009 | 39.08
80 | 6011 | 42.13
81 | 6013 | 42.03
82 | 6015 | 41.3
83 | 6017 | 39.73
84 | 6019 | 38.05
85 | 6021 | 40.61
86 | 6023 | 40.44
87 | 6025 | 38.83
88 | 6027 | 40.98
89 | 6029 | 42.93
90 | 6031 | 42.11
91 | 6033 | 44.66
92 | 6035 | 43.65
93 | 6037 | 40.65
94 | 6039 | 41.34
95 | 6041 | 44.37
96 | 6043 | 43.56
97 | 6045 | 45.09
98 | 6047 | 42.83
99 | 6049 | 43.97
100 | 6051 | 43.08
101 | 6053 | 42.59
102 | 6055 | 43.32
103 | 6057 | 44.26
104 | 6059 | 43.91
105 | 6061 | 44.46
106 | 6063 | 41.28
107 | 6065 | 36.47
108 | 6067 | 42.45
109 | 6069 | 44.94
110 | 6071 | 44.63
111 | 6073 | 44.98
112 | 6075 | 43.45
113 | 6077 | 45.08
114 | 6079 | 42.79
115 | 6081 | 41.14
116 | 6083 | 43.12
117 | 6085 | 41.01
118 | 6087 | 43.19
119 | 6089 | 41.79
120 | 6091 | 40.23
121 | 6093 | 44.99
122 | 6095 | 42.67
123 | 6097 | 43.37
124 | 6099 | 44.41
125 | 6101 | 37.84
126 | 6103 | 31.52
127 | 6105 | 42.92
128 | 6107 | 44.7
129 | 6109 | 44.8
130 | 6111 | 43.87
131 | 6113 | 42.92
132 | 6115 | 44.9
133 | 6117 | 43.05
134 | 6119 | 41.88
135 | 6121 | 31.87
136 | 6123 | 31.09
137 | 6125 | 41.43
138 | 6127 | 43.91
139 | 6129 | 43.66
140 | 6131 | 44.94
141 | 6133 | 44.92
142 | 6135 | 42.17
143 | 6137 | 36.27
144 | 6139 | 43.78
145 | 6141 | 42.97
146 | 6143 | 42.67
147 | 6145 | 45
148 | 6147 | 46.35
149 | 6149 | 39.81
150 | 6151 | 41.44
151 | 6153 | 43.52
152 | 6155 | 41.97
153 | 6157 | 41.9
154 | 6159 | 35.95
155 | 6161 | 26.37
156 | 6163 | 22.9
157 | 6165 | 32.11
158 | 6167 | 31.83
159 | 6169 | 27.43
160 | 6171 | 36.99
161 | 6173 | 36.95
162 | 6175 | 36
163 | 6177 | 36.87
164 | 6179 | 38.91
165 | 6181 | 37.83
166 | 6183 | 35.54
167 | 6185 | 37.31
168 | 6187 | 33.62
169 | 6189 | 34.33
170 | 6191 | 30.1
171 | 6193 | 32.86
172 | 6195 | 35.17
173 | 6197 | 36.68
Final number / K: -1.76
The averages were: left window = 29.3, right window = 41.9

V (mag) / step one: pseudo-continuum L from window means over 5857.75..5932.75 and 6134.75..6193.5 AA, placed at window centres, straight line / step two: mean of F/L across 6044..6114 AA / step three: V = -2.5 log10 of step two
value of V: -0.22 mag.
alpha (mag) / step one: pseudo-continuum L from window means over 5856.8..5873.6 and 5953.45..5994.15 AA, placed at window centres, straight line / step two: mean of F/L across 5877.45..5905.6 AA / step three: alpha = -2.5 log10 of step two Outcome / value 0.45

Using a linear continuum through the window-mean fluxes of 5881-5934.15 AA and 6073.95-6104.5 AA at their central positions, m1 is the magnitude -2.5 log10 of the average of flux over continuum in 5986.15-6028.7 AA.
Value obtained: -0.11 mag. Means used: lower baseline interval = 28.6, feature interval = 39.5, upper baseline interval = 41.8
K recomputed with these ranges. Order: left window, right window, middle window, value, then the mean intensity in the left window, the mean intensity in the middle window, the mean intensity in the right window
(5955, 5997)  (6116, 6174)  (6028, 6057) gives -4.0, 37.4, 43.2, 38.8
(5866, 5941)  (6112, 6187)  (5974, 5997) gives -3.4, 30.6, 38.2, 38.7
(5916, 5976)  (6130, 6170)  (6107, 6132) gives -2.2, 36.1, 41.7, 38.7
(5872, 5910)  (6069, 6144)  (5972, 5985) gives -1.6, 26.1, 36.7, 42.1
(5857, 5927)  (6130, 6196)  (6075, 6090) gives -3.1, 30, 42.6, 37.5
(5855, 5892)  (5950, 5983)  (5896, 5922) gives 2.3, 31.1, 30.4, 36.6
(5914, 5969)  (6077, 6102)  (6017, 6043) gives -1.2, 36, 41.6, 42.3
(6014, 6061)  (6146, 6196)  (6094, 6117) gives -1.9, 42.3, 42.2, 35.8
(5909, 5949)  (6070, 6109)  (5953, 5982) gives 0.5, 35.5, 36.5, 42.4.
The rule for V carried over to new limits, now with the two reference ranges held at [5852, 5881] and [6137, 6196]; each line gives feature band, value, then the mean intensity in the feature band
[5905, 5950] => 0.01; 35.2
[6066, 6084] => -0.20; 43.6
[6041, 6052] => -0.21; 43.8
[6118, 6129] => -0.06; 38.5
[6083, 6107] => -0.14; 41.5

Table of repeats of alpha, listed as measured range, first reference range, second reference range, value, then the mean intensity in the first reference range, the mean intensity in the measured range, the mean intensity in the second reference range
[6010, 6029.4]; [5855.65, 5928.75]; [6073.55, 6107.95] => -0.08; 30.2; 40.6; 42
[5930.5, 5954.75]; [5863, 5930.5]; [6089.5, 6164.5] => -0.16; 29.8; 37.2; 40.7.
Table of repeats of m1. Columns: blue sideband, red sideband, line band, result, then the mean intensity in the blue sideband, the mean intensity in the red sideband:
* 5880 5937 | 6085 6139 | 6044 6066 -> -0.13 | 29.1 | 41.5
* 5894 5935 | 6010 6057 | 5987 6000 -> -0.02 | 31.1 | 42.1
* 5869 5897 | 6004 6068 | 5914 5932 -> -0.12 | 26.2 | 41.8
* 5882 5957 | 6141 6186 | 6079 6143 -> -0.16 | 31.1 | 37.2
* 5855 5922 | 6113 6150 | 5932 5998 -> -0.12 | 29.8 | 41.7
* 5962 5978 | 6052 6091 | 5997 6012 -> -0.02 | 36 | 42.8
